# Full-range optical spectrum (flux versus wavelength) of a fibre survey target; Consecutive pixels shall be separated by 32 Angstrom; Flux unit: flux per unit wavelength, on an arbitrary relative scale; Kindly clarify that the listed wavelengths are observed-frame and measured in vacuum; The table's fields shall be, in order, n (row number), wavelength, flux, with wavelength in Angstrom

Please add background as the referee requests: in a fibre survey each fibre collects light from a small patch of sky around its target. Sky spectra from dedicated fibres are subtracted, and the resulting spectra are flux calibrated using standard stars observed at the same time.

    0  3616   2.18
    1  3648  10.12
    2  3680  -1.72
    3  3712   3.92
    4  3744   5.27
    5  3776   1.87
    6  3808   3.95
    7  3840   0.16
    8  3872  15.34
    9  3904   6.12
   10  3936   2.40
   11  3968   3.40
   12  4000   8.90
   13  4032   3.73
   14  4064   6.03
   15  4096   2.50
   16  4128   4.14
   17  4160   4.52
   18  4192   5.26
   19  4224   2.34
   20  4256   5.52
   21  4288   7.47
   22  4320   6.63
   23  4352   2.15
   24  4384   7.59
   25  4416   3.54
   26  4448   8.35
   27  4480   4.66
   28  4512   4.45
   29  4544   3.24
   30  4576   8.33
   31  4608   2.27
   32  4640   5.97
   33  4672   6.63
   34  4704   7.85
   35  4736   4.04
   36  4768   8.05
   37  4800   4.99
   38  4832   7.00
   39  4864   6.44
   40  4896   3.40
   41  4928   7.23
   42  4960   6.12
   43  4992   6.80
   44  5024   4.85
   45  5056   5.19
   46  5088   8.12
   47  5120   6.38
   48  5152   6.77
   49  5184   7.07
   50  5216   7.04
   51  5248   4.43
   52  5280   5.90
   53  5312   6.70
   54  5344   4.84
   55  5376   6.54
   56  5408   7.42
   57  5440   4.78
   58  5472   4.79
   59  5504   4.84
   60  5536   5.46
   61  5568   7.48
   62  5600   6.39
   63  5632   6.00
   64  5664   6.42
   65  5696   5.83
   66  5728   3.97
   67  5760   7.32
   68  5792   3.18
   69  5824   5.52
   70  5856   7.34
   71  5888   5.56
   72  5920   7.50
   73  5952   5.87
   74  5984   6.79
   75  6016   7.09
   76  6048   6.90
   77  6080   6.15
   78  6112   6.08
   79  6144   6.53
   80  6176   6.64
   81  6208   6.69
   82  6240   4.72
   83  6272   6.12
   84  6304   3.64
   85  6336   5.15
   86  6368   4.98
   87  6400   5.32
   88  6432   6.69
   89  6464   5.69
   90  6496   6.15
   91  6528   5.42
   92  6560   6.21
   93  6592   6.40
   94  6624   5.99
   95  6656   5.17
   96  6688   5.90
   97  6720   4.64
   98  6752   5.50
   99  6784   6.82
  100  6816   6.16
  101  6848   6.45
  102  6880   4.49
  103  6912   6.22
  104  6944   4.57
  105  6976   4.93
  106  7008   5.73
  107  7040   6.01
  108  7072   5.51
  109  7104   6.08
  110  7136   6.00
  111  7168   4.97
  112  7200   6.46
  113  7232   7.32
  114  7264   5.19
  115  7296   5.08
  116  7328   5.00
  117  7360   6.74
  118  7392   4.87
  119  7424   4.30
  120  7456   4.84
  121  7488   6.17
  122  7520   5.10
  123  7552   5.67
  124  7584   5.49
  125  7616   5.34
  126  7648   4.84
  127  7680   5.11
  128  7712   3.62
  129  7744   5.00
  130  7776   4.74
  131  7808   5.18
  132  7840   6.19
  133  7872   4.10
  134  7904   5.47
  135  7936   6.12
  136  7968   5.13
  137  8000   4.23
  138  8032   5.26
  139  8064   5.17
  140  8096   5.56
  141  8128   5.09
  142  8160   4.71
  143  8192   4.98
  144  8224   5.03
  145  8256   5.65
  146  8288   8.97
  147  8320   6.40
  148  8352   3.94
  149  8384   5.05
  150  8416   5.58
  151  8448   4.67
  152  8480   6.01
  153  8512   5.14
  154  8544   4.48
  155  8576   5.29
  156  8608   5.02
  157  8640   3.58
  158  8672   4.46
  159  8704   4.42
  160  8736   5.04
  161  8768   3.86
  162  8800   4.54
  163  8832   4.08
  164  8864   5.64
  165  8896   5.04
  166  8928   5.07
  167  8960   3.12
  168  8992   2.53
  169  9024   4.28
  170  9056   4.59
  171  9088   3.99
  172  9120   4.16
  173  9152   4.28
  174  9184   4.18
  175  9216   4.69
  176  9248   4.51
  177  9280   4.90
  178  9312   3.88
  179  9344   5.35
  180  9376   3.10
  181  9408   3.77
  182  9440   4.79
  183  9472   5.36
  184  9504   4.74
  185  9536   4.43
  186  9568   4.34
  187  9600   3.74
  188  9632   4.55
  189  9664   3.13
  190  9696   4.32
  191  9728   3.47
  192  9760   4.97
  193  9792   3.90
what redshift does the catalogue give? 0.26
